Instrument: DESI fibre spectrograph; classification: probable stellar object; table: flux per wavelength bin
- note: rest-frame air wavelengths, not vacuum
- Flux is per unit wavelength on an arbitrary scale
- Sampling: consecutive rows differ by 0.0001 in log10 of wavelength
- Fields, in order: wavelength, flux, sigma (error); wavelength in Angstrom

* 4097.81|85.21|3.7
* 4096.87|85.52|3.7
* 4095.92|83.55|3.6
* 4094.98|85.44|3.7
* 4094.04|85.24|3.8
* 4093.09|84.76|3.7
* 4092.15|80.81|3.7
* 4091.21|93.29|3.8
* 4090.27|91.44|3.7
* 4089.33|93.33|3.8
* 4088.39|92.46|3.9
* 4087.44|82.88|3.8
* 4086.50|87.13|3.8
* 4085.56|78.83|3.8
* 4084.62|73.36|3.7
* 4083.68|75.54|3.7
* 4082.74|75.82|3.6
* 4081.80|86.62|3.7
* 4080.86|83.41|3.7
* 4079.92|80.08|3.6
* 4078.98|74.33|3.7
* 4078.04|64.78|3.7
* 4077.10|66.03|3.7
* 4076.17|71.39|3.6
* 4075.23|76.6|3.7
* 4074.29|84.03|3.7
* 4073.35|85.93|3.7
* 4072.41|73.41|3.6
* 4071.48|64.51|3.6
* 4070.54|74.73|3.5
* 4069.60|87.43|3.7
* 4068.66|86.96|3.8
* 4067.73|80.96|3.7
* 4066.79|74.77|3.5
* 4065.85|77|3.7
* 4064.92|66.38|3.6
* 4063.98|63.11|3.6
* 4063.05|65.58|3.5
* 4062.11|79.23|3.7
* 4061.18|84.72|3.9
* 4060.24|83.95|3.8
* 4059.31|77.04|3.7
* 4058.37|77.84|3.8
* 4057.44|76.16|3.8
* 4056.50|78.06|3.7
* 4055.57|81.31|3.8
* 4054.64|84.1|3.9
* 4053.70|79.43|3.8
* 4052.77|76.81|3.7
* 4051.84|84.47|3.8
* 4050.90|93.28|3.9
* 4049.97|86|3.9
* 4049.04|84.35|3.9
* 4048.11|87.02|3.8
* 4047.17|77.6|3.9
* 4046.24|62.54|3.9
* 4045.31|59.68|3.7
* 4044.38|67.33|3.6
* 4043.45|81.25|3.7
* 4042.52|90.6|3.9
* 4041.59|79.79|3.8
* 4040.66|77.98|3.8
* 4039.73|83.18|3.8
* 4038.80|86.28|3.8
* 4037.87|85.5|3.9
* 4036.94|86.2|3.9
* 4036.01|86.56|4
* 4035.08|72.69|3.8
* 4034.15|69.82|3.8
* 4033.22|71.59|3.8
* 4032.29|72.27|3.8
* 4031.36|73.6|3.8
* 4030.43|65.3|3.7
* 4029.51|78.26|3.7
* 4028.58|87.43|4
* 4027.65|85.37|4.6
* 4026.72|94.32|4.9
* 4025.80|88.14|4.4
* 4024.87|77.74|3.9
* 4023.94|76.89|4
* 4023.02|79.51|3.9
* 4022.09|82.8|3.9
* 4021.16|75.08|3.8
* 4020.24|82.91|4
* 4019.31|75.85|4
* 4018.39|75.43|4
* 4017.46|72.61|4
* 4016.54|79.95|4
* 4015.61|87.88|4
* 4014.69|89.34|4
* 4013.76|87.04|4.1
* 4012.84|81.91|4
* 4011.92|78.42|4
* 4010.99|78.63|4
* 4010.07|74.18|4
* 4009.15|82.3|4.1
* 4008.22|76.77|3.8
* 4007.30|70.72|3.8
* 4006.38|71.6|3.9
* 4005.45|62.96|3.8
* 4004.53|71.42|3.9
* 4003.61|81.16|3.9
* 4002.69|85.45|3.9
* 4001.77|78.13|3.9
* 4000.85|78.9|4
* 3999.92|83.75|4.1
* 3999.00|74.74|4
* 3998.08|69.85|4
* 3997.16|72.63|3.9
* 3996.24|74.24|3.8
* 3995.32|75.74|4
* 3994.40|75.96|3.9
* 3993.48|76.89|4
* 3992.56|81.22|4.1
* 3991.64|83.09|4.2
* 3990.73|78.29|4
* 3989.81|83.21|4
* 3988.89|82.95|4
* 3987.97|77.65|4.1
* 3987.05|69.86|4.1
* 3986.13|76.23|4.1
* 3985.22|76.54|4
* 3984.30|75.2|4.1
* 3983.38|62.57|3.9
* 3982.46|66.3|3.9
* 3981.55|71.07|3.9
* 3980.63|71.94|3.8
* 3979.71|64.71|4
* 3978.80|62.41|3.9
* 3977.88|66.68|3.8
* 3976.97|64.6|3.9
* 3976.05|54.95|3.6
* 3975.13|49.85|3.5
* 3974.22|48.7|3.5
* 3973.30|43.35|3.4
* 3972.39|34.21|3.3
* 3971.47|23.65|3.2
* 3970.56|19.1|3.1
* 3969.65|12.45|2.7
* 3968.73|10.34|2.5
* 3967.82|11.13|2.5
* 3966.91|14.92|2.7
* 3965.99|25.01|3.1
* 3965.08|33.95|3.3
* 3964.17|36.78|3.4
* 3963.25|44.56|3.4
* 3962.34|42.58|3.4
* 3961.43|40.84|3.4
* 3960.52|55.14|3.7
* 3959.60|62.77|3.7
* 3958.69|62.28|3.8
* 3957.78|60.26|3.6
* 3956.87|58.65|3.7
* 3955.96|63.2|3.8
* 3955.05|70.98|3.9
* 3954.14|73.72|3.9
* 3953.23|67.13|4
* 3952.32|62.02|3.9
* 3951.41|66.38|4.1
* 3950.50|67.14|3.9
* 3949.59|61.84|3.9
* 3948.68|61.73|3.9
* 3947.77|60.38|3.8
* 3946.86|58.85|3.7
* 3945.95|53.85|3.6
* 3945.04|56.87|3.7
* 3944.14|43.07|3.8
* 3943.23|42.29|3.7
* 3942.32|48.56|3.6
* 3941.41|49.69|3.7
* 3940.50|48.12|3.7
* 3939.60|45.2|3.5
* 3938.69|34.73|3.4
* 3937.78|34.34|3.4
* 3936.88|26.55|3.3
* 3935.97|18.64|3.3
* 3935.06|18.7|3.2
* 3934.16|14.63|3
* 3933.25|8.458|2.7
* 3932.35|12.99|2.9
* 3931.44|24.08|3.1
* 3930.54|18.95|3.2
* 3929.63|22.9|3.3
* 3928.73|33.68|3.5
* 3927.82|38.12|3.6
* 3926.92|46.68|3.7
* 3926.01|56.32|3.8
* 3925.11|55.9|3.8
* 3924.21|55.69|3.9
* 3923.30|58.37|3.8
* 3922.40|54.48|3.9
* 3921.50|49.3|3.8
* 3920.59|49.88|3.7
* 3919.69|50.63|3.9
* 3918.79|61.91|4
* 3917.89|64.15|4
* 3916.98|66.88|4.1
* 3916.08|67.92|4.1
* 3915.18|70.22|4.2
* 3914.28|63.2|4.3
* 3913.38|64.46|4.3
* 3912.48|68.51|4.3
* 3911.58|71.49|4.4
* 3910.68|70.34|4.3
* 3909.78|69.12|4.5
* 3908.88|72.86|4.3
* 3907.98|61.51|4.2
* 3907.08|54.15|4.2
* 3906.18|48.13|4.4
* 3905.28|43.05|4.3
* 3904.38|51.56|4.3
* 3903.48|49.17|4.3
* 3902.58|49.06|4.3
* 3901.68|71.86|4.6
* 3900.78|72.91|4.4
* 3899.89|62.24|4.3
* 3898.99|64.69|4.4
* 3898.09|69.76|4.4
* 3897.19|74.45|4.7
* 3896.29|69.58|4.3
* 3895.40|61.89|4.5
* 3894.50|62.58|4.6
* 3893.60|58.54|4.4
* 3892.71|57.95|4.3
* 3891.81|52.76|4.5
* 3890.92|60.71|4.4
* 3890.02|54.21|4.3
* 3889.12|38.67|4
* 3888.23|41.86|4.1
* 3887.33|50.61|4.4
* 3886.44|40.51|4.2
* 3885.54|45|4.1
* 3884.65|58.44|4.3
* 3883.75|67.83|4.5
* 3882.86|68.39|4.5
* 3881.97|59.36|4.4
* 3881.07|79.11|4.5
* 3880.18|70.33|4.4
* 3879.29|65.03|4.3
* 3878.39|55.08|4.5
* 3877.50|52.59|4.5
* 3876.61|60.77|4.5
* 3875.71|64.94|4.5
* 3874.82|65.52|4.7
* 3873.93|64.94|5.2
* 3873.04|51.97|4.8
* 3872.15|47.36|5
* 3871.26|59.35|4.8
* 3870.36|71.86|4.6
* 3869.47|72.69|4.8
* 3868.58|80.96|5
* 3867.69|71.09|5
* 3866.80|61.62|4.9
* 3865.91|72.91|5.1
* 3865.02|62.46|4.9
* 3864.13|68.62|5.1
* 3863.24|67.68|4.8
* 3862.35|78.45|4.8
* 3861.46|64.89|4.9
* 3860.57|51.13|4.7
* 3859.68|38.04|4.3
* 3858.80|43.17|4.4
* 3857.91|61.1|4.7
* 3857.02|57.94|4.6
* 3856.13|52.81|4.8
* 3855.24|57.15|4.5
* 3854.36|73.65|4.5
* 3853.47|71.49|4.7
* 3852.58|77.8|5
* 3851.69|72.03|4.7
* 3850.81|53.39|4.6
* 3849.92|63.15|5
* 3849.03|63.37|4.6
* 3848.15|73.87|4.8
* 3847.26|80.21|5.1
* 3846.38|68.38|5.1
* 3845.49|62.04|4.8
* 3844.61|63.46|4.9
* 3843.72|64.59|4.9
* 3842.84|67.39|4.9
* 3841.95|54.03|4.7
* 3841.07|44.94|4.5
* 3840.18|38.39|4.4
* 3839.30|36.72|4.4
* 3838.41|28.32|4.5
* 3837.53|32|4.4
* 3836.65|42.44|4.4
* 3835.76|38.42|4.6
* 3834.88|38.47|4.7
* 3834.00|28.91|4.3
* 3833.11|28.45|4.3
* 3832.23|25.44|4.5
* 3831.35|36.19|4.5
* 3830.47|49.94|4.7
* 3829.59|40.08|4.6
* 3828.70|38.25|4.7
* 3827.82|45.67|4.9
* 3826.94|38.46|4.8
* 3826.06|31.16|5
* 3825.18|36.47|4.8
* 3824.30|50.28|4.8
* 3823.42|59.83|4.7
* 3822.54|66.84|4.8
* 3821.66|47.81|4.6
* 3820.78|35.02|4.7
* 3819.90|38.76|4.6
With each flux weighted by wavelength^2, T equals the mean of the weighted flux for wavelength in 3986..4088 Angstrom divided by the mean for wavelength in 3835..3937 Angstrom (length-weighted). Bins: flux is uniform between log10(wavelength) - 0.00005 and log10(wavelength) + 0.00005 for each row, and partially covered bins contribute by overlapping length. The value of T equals 1.51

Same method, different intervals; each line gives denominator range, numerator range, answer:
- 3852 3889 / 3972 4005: 1.22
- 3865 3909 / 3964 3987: 0.83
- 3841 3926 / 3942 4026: 1.11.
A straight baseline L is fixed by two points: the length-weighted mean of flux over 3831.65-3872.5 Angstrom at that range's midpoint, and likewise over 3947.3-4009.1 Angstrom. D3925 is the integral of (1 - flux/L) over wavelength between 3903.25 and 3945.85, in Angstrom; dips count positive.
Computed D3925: 8.51 Angstrom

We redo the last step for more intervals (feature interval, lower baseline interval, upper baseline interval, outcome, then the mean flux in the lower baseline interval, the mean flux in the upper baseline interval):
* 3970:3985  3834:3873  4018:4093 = 3.5 Angstrom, 58.9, 79.2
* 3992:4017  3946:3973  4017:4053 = -4.4 Angstrom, 47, 79.4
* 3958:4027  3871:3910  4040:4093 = 5.1 Angstrom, 59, 79.1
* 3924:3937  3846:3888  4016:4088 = 7.3 Angstrom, 62.8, 78.4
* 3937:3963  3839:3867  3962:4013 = 3.0 Angstrom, 61.6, 62.4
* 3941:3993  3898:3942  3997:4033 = 6.8 Angstrom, 49.5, 78.5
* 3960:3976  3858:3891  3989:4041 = 8.8 Angstrom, 60.2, 78.8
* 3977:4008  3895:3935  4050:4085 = -4.0 Angstrom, 53.4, 77.7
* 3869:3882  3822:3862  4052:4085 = -1.8 Angstrom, 51.4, 77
